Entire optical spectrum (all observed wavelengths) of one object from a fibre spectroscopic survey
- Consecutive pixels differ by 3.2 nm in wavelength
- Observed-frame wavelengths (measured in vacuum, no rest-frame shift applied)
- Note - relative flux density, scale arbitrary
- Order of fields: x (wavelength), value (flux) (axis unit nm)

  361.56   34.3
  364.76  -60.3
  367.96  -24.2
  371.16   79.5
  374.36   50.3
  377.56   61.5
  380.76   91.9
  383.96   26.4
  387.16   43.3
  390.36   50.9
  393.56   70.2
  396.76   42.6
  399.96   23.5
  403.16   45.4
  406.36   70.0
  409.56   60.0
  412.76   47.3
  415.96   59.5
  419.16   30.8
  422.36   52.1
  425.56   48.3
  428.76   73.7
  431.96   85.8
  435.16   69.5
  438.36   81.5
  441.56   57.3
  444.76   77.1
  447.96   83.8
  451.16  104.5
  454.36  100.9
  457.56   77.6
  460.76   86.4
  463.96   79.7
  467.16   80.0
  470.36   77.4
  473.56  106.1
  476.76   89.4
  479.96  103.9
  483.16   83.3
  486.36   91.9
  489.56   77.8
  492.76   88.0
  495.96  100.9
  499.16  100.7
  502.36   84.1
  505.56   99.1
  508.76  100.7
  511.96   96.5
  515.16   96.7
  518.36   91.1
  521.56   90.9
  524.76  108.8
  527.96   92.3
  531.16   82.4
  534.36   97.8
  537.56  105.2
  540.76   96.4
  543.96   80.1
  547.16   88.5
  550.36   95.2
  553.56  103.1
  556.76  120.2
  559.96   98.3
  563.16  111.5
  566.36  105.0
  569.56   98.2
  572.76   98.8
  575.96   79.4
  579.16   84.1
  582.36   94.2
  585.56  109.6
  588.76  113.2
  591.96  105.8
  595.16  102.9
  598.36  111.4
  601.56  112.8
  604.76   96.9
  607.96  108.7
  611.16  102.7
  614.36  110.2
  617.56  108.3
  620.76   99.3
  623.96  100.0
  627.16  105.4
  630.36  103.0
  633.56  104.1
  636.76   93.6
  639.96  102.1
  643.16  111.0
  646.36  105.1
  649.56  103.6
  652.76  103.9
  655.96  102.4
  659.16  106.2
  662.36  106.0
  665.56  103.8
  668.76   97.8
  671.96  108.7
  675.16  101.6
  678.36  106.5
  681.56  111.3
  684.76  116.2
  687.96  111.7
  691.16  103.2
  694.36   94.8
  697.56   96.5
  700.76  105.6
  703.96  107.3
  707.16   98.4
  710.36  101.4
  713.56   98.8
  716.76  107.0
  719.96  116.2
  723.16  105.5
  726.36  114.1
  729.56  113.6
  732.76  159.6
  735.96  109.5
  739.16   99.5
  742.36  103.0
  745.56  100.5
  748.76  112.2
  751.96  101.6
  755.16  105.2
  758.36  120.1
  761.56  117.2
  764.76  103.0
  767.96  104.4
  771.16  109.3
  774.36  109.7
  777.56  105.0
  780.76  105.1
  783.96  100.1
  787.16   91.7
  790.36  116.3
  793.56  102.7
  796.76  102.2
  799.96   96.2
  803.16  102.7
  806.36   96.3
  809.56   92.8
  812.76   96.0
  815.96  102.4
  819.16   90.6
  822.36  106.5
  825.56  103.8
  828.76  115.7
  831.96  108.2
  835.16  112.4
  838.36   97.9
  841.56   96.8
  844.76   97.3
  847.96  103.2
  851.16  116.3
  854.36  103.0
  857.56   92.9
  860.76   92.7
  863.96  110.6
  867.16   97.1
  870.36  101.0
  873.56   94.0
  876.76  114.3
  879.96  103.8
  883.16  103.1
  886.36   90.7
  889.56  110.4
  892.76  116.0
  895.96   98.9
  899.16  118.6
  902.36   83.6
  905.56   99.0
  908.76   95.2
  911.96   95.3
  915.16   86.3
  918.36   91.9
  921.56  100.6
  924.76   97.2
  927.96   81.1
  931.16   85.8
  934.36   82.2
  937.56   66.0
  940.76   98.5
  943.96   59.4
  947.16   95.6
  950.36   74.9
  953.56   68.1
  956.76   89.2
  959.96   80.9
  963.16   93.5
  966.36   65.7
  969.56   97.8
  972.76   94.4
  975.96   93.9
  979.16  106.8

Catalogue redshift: 0.115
